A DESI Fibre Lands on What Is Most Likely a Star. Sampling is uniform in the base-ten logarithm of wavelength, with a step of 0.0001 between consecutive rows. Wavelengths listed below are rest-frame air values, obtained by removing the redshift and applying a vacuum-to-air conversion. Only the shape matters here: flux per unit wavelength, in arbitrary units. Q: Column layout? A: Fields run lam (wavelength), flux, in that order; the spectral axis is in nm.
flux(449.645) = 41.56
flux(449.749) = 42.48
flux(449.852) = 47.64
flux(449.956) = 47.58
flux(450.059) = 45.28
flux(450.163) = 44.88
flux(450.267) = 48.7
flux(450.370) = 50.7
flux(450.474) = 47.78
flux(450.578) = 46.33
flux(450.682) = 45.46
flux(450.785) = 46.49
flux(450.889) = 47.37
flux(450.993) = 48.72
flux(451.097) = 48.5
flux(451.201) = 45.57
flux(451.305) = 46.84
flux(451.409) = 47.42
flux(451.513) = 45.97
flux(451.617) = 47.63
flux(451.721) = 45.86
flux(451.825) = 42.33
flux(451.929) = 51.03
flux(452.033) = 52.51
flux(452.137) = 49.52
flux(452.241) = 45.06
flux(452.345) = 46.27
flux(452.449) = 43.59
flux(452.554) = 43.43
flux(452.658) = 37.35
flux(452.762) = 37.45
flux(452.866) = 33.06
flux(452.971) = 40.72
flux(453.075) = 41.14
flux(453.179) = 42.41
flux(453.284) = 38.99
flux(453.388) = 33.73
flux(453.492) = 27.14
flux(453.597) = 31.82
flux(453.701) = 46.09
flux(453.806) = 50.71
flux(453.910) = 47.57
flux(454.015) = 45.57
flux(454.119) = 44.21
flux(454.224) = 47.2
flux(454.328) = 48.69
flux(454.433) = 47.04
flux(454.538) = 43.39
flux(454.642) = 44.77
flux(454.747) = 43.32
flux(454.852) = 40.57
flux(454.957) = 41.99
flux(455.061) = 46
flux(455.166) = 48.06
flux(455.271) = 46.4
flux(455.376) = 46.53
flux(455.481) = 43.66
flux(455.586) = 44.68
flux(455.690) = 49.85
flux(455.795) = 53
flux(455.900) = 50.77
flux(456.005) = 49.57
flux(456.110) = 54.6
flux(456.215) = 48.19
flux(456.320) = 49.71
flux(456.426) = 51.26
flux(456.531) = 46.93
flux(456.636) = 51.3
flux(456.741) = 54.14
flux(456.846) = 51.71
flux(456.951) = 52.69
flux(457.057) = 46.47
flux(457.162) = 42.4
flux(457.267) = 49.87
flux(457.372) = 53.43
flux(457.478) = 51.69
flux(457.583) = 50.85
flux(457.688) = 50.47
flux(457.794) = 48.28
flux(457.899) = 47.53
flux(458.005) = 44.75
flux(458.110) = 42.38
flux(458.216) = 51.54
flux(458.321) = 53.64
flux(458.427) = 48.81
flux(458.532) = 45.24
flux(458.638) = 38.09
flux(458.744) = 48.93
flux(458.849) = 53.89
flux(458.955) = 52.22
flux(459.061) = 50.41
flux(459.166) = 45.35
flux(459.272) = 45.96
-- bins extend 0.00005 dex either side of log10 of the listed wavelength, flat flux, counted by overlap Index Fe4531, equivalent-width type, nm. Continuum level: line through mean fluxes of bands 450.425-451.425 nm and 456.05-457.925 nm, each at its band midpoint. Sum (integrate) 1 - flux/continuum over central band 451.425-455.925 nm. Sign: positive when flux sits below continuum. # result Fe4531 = 0.401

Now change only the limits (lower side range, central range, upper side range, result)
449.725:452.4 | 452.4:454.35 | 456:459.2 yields 0.28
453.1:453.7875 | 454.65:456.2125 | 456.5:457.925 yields -0.10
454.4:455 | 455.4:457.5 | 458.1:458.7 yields -0.22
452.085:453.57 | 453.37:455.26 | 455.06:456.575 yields 0.04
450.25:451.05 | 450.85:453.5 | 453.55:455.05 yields 0.16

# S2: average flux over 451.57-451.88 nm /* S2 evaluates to 45.3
